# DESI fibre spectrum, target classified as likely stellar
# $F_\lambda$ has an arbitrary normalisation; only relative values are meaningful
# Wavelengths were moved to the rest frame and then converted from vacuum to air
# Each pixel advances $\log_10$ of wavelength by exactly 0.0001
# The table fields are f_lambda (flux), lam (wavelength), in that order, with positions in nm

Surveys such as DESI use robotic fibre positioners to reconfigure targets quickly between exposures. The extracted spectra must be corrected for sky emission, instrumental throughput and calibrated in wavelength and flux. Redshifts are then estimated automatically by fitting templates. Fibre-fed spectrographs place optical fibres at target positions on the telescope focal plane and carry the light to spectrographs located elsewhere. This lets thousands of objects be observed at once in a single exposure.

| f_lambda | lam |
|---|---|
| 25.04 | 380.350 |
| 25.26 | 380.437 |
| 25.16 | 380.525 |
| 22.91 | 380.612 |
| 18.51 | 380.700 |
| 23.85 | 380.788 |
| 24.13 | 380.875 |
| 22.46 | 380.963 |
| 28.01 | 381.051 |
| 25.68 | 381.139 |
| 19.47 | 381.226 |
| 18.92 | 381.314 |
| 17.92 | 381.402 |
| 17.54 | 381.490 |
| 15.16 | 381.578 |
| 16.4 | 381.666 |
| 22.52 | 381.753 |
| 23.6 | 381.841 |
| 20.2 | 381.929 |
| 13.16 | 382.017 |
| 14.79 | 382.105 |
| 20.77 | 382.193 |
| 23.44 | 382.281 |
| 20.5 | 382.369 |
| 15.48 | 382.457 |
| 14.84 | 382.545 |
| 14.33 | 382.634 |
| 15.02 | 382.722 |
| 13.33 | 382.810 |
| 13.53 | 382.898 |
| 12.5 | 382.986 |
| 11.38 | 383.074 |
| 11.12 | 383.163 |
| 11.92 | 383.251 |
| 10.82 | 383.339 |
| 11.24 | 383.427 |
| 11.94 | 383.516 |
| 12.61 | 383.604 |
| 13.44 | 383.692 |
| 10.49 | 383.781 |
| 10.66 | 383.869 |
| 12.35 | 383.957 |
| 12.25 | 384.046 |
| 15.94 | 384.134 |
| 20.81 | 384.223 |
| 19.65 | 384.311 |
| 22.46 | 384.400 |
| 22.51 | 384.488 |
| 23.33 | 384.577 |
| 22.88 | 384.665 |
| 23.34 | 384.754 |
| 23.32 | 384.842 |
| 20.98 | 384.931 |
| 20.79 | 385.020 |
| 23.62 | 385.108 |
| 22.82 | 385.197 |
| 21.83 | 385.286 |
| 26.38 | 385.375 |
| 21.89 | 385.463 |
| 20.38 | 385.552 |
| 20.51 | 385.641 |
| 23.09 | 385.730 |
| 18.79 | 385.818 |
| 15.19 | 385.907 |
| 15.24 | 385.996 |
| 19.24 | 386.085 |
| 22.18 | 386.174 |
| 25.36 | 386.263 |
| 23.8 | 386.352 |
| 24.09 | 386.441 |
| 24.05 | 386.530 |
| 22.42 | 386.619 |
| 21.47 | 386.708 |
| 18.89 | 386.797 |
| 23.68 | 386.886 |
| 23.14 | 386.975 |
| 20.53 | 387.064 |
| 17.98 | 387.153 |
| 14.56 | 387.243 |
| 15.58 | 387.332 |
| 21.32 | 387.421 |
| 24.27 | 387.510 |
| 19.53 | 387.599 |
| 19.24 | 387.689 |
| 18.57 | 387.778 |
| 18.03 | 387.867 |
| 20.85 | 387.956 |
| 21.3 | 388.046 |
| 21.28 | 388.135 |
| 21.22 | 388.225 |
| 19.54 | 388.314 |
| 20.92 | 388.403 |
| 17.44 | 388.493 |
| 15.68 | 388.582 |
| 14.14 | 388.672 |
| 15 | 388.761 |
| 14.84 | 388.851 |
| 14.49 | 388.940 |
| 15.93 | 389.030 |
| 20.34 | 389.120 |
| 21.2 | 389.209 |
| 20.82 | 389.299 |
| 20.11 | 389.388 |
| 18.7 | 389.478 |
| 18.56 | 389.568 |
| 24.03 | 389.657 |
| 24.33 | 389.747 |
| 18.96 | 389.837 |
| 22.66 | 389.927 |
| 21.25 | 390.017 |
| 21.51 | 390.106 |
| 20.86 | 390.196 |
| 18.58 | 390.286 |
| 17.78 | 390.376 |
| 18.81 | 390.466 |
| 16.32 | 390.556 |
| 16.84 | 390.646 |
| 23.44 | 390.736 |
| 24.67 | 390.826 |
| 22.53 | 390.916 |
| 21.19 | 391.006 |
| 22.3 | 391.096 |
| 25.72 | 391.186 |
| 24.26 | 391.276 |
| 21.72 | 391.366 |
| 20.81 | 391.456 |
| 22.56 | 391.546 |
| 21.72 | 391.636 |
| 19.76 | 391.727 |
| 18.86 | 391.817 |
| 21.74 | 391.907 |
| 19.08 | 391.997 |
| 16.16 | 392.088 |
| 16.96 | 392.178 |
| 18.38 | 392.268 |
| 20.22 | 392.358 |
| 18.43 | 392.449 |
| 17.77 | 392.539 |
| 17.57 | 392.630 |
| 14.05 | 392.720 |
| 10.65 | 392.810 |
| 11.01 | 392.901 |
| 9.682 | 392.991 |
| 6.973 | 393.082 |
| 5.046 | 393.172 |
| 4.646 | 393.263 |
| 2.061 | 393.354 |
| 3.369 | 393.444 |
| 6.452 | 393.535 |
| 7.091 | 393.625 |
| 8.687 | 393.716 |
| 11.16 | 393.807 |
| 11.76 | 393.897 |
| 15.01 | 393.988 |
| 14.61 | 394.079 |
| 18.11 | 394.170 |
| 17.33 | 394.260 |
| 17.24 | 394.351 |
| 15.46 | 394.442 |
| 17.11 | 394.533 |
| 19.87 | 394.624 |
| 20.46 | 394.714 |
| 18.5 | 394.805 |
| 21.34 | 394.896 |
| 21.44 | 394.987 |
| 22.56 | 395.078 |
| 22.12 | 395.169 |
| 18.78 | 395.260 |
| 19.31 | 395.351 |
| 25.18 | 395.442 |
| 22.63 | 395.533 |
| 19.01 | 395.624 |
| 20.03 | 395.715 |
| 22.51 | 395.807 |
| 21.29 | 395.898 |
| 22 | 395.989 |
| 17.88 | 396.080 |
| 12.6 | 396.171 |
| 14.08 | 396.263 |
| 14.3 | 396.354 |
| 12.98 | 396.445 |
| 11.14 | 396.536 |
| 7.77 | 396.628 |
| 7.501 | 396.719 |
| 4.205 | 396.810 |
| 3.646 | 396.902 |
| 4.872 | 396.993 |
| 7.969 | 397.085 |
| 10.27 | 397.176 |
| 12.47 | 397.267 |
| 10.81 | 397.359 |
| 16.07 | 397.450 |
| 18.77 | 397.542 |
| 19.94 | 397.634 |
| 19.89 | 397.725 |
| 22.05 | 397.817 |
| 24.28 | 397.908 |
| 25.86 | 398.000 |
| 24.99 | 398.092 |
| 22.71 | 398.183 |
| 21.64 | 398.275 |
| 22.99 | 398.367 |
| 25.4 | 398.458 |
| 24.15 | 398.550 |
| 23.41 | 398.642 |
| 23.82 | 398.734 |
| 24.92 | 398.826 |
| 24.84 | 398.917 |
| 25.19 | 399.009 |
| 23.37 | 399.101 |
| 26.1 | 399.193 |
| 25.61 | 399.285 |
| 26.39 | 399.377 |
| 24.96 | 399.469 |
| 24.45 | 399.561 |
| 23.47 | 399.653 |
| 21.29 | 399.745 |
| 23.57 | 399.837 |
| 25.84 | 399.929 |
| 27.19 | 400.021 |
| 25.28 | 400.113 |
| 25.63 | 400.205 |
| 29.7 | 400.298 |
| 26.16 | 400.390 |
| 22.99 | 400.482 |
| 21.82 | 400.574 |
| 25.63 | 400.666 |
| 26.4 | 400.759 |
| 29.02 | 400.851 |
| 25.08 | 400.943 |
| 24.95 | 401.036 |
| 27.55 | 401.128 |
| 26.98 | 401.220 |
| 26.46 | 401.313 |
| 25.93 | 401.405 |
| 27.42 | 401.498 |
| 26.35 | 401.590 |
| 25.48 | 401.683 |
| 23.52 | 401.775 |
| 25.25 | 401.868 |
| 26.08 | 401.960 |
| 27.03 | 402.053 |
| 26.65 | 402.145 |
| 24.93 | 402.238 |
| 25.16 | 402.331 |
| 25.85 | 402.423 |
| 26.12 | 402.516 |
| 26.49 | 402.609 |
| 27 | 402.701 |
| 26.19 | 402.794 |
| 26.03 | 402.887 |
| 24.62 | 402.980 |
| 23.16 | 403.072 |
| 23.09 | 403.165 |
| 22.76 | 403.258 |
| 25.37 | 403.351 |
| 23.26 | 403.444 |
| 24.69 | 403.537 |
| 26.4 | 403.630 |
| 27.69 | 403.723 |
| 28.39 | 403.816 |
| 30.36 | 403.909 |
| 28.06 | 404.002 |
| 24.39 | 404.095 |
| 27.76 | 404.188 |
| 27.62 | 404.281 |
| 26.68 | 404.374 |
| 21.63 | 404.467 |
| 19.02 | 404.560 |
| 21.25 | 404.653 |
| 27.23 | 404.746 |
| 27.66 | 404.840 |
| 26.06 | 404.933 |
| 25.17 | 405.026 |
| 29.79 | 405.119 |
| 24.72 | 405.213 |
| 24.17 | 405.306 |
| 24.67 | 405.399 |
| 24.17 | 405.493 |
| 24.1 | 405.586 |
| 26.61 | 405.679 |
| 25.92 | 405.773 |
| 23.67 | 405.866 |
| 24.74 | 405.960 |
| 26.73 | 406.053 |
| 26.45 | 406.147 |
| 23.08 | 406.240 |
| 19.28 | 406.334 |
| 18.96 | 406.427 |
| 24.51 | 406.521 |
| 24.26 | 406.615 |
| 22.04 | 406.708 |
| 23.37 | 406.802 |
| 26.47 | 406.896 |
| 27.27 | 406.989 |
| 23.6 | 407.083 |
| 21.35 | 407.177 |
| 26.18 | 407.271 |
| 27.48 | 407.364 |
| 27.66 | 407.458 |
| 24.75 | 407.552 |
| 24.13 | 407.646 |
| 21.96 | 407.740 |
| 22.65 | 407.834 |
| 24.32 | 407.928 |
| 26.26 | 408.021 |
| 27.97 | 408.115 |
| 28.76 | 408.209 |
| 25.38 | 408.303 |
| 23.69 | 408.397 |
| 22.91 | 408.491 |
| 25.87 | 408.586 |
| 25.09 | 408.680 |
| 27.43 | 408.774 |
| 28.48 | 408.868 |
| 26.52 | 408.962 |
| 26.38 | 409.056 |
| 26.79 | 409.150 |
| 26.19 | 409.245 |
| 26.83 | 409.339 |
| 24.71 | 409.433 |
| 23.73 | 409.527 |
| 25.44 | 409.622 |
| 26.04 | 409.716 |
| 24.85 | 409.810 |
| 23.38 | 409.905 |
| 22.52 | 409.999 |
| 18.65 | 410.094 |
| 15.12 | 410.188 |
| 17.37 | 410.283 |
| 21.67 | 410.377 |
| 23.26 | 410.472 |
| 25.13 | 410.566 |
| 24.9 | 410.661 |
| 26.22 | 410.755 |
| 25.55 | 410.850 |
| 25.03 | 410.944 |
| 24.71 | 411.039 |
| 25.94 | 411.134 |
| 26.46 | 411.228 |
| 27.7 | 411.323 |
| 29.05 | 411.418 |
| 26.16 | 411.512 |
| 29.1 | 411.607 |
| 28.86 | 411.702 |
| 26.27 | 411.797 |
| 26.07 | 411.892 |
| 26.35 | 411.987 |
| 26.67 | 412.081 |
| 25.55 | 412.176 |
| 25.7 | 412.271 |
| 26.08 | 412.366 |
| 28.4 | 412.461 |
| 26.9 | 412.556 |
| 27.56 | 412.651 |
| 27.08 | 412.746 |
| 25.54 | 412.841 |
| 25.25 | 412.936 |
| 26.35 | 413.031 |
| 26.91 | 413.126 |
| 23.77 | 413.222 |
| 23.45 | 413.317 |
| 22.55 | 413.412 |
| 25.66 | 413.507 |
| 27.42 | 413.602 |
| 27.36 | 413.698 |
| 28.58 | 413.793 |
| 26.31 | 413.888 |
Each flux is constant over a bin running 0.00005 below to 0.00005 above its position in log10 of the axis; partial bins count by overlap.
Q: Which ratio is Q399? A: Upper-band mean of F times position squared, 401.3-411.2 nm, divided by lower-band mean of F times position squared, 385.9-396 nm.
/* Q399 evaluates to 1.46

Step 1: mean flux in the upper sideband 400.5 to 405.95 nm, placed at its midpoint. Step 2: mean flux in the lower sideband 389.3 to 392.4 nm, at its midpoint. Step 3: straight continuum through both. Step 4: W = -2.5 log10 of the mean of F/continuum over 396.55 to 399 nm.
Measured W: 0.32 mag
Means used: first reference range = 20.6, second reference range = 25.6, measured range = 17.6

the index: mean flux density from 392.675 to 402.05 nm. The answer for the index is 19.1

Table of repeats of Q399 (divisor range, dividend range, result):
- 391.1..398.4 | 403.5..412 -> 1.65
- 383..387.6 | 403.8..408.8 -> 1.47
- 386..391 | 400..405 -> 1.38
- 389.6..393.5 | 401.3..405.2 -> 1.54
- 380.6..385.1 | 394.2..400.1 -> 1.18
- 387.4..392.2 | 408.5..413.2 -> 1.41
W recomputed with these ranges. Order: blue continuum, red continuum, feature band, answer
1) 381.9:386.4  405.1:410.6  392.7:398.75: 0.324 mag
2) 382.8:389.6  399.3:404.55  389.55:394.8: 0.241 mag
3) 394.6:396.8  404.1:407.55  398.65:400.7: -0.206 mag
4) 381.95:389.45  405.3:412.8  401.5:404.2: -0.110 mag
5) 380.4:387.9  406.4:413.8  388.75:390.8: 0.052 mag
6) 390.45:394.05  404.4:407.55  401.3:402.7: -0.178 mag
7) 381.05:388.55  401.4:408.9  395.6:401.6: 0.114 mag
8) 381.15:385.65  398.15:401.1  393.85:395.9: 0.187 mag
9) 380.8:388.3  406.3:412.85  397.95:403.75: -0.101 mag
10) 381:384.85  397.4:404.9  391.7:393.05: 0.263 mag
